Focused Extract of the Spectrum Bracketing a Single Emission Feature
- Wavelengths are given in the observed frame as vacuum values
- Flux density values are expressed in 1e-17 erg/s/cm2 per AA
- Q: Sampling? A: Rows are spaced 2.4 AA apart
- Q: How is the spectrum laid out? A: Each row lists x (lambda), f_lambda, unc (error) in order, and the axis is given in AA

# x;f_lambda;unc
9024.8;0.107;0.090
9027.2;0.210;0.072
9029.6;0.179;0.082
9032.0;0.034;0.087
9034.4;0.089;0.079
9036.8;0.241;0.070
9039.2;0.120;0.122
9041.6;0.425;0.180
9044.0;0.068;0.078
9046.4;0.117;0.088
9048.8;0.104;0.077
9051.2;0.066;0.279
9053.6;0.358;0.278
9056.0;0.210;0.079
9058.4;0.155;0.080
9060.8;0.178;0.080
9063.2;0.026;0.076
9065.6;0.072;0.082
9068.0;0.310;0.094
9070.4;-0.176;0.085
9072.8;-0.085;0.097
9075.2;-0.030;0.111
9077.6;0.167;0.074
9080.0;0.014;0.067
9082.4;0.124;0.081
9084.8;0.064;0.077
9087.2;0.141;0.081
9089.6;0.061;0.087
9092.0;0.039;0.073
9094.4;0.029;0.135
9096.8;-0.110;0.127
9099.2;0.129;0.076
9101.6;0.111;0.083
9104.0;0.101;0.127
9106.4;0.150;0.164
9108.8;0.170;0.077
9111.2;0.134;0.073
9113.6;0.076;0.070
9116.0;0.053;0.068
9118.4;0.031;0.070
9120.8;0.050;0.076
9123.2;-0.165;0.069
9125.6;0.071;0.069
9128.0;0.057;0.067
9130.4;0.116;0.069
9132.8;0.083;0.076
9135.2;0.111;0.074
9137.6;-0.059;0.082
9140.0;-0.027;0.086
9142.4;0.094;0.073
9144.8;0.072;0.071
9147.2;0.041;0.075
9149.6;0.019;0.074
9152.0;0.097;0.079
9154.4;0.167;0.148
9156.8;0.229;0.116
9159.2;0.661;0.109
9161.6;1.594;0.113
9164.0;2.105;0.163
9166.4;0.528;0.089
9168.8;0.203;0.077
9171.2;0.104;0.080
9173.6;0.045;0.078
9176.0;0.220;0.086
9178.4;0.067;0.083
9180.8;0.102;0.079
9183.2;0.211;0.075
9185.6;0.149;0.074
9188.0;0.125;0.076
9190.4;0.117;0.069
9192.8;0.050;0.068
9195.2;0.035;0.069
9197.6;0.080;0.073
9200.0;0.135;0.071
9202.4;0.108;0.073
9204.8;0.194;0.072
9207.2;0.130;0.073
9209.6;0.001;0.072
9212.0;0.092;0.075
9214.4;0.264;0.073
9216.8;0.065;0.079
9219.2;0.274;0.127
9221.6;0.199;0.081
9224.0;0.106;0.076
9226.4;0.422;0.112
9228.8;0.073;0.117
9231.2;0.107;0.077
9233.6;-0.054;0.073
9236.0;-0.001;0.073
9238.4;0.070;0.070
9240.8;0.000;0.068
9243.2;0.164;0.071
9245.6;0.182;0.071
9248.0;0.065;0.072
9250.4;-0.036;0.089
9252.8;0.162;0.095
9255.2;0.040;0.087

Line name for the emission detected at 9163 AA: H-beta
